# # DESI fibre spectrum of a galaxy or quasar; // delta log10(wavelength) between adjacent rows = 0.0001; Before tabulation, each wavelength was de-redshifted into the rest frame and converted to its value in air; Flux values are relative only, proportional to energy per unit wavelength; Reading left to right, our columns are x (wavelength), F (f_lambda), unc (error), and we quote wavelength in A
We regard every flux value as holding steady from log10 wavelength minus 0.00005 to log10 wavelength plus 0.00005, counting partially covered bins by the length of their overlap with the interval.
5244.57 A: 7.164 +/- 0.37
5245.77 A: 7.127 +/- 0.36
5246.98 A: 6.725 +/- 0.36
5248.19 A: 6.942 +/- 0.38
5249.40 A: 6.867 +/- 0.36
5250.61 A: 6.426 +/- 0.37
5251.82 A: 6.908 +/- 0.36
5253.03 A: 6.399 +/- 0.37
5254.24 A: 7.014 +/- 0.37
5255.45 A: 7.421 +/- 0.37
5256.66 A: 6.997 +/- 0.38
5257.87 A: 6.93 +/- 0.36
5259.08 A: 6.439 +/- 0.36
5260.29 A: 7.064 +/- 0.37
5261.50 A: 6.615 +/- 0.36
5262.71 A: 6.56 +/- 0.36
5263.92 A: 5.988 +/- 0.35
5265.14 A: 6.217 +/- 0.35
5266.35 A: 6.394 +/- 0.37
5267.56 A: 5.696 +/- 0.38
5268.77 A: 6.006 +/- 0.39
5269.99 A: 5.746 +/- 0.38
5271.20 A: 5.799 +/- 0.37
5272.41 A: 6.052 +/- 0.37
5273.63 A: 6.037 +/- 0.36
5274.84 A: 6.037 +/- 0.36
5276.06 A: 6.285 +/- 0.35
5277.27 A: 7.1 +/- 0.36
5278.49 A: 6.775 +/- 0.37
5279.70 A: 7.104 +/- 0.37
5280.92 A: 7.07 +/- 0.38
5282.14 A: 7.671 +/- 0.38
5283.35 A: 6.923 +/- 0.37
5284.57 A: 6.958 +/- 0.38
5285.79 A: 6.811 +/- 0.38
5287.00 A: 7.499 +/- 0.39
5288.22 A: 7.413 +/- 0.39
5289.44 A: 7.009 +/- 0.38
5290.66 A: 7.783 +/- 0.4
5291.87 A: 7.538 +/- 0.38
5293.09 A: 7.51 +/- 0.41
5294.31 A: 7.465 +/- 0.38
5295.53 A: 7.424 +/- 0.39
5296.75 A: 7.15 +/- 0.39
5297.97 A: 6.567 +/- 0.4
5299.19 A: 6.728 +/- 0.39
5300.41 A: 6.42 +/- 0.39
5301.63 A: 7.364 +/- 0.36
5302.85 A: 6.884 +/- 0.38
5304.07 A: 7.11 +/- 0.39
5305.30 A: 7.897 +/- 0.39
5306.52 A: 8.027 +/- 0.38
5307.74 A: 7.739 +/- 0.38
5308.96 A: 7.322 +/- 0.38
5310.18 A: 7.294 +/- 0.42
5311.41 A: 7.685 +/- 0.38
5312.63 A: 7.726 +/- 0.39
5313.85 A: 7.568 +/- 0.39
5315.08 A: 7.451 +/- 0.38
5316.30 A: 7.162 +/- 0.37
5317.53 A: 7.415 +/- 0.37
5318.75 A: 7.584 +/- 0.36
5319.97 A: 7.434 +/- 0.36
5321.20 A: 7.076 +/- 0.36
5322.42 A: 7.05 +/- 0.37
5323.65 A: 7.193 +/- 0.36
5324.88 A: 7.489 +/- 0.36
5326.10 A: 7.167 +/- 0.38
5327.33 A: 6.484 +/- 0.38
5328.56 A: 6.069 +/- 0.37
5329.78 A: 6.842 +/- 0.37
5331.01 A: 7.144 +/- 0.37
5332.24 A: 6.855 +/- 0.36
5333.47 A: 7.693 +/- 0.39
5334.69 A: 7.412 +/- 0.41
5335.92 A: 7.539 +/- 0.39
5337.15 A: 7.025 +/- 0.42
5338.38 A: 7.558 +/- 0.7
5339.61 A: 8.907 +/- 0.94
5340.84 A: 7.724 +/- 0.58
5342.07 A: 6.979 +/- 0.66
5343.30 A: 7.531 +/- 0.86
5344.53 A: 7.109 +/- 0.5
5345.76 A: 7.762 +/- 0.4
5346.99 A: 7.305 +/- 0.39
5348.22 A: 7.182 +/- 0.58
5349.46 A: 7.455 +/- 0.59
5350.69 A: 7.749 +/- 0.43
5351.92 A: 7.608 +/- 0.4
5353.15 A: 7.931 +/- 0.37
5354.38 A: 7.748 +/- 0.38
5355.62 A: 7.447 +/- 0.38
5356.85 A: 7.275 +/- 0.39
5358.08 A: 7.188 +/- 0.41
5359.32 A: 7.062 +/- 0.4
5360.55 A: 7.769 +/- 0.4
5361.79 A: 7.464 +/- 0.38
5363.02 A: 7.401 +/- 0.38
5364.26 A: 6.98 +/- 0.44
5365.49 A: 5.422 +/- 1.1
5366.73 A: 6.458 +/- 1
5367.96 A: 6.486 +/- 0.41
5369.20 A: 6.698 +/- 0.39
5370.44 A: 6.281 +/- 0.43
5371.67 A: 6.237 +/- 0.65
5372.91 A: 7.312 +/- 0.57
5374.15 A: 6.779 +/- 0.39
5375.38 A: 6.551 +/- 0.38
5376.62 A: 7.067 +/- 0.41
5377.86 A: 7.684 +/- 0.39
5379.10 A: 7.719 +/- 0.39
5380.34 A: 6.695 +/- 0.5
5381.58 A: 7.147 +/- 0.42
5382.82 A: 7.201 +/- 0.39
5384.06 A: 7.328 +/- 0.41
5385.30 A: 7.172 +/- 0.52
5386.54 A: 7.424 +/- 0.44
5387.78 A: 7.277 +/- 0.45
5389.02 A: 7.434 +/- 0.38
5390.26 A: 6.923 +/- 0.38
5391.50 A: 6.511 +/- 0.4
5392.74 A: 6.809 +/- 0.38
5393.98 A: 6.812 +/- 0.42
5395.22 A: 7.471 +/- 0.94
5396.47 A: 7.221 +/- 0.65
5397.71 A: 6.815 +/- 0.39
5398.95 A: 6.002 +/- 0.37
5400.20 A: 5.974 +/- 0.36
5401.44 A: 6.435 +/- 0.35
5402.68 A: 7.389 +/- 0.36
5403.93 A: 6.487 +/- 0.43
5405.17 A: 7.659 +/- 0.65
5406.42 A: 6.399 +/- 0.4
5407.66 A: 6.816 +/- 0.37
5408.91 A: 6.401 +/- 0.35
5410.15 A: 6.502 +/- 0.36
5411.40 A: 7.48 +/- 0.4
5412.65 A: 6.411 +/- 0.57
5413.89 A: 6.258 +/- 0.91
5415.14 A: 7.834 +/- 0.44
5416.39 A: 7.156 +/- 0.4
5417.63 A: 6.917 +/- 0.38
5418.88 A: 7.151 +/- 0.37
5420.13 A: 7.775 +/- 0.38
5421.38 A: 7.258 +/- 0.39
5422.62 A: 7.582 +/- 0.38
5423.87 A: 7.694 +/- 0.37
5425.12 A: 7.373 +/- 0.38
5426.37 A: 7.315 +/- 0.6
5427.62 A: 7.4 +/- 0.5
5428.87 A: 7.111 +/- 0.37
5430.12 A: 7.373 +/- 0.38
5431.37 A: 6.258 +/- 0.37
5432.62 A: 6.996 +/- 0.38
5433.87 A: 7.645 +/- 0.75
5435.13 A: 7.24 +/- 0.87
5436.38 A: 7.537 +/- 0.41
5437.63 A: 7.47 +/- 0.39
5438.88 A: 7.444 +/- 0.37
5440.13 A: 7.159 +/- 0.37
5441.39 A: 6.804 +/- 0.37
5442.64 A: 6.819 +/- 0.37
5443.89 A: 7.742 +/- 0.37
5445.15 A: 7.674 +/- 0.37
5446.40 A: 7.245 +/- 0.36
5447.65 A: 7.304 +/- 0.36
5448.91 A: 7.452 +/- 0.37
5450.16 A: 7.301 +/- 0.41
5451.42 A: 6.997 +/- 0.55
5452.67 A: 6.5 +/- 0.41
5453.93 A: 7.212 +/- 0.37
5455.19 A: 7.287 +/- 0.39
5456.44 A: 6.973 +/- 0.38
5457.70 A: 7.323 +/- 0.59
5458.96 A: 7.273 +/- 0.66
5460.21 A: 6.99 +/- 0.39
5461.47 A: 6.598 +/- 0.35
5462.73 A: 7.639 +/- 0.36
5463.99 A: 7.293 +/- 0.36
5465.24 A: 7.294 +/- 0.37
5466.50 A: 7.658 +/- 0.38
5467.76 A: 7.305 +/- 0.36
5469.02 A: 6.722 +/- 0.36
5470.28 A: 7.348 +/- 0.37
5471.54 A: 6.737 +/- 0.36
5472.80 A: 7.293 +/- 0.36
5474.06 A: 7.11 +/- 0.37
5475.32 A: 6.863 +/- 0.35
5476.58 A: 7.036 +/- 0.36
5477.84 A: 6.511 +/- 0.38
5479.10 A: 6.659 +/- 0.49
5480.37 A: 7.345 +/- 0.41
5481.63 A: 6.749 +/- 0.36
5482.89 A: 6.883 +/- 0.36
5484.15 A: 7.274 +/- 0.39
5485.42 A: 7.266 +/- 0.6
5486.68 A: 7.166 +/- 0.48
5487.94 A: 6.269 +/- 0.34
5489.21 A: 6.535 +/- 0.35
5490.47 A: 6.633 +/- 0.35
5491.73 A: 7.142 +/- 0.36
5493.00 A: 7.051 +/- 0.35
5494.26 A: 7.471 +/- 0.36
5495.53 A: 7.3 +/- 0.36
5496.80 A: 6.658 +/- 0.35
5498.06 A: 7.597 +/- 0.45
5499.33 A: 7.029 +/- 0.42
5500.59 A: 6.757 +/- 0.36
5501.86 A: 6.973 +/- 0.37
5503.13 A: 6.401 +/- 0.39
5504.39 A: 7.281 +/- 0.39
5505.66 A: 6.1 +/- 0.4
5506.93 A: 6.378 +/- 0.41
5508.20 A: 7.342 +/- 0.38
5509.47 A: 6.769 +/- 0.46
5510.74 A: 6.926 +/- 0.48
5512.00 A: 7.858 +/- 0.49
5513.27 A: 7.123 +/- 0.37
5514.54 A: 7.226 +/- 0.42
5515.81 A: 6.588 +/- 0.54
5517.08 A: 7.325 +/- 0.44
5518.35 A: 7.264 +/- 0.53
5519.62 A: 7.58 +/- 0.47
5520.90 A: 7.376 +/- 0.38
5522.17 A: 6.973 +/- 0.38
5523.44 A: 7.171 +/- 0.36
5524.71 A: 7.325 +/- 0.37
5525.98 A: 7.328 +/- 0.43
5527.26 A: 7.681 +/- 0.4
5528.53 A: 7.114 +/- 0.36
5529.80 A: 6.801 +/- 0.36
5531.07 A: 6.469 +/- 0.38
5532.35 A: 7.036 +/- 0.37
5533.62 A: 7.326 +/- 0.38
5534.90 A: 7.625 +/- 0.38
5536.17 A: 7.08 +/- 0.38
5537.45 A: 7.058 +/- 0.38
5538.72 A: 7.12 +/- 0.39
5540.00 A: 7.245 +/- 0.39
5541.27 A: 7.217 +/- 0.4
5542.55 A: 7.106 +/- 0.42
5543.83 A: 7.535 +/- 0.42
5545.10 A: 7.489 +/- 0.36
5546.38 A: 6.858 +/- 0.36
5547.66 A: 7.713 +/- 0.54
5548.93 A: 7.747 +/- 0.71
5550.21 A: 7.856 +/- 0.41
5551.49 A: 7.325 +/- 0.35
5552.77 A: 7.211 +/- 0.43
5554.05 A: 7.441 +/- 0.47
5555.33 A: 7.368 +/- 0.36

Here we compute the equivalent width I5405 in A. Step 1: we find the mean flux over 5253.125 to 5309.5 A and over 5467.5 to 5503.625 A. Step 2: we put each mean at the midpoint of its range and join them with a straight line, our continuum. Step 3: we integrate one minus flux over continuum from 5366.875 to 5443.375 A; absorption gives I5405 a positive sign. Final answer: -1.0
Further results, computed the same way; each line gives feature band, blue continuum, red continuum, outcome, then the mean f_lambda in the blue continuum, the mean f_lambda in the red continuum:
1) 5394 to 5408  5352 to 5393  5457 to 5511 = 0.5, 7.07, 7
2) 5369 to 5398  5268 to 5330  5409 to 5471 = 0.4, 7.06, 7.2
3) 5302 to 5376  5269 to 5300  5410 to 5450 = -2.4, 6.88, 7.24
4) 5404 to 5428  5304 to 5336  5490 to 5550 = 0.4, 7.31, 7.14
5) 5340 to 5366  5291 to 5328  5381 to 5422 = -0.8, 7.3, 6.97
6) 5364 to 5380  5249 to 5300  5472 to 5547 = 0.4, 6.77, 7.06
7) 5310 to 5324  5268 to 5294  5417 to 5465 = -1.0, 6.82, 7.24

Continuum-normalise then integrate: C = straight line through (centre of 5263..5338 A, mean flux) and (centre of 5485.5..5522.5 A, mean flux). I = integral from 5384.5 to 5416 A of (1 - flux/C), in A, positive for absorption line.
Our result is 0.6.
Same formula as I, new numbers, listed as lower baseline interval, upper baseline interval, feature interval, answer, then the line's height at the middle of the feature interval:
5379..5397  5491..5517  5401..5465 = -0.6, 7.08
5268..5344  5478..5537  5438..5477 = -0.6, 7.07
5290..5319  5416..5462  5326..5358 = -0.2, 7.33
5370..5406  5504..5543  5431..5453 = -0.6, 7.02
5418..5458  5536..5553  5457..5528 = 2.2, 7.3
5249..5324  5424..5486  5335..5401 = -0.8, 7.06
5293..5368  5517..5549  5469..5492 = 1.0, 7.25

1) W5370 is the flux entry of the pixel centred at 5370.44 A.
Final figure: 6.281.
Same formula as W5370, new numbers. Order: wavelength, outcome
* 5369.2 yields 6.698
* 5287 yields 7.499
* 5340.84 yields 7.724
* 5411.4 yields 7.48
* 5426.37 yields 7.315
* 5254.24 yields 7.014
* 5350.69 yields 7.749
